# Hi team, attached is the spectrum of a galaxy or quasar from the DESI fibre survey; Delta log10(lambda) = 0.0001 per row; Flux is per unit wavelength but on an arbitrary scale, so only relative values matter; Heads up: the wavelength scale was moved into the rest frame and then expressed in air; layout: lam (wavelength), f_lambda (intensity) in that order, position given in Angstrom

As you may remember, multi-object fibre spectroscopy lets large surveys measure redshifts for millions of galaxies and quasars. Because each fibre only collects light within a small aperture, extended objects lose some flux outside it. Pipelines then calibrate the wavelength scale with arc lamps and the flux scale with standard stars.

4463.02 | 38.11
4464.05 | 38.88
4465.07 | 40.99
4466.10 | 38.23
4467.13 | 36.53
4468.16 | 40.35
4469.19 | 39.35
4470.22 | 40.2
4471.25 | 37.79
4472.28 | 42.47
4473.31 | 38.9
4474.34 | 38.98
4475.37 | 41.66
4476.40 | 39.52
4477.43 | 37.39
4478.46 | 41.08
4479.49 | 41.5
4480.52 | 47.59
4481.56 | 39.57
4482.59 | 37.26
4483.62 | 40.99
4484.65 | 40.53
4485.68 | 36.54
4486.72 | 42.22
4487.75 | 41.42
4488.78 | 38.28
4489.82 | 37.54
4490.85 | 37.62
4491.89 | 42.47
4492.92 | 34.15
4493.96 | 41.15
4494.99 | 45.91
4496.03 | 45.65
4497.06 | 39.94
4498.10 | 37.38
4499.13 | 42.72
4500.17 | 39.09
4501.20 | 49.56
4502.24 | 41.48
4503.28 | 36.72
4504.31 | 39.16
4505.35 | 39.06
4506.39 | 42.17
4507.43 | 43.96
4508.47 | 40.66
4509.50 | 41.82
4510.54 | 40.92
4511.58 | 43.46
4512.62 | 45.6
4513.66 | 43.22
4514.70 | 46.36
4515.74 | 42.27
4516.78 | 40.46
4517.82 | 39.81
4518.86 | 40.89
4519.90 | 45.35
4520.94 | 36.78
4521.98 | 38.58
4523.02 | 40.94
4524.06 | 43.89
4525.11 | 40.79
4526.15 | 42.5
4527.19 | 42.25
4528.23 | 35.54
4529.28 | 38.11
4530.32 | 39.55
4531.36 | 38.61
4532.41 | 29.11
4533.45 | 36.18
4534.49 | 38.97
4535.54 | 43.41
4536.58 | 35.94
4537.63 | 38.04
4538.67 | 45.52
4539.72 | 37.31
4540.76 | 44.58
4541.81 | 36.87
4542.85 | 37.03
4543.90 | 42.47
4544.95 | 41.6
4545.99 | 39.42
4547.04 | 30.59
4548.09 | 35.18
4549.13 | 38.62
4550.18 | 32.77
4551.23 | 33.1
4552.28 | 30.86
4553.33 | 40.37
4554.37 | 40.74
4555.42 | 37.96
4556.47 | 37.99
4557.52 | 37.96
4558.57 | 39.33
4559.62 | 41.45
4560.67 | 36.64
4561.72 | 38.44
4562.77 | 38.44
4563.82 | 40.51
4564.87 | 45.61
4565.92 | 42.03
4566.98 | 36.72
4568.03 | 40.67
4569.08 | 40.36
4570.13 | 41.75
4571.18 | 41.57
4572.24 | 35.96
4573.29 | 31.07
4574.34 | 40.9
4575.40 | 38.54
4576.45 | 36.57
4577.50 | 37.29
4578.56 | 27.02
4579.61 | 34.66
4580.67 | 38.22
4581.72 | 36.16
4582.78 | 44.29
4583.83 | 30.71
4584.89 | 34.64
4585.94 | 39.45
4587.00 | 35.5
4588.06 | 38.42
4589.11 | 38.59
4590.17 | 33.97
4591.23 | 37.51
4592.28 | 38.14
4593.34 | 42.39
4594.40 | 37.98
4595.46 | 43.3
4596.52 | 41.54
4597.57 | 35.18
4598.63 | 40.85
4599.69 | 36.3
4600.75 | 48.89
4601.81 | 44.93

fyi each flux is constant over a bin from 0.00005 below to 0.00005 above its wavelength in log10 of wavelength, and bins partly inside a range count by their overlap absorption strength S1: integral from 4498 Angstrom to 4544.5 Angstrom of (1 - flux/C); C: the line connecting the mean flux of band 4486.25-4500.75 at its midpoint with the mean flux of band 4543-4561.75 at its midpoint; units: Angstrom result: -1.81 Angstrom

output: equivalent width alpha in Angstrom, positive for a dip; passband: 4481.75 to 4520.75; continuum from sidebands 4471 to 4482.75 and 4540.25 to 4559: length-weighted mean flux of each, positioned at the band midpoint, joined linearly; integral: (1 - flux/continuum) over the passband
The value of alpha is -1.6 Angstrom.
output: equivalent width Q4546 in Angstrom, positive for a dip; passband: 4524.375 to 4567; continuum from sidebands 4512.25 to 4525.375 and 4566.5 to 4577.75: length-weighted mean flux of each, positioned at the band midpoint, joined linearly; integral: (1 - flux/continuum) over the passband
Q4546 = 1.63 Angstrom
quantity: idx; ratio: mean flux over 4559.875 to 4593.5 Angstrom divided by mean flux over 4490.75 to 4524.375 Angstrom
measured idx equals 0.91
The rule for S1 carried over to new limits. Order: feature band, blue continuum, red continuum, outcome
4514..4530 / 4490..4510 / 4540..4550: -0.52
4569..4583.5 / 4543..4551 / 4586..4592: -0.08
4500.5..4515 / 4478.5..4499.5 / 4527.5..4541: -0.98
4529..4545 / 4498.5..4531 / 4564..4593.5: 0.49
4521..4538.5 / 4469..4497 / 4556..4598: 0.12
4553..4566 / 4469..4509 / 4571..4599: -0.52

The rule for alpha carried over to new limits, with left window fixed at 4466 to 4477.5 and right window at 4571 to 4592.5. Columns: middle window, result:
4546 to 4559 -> 0.3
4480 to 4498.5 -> -0.7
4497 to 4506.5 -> -0.5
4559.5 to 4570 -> -0.9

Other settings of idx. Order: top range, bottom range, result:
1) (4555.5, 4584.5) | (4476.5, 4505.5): 0.94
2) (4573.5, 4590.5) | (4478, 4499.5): 0.90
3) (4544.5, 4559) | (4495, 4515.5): 0.87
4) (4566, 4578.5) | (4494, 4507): 0.91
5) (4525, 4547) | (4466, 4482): 0.97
